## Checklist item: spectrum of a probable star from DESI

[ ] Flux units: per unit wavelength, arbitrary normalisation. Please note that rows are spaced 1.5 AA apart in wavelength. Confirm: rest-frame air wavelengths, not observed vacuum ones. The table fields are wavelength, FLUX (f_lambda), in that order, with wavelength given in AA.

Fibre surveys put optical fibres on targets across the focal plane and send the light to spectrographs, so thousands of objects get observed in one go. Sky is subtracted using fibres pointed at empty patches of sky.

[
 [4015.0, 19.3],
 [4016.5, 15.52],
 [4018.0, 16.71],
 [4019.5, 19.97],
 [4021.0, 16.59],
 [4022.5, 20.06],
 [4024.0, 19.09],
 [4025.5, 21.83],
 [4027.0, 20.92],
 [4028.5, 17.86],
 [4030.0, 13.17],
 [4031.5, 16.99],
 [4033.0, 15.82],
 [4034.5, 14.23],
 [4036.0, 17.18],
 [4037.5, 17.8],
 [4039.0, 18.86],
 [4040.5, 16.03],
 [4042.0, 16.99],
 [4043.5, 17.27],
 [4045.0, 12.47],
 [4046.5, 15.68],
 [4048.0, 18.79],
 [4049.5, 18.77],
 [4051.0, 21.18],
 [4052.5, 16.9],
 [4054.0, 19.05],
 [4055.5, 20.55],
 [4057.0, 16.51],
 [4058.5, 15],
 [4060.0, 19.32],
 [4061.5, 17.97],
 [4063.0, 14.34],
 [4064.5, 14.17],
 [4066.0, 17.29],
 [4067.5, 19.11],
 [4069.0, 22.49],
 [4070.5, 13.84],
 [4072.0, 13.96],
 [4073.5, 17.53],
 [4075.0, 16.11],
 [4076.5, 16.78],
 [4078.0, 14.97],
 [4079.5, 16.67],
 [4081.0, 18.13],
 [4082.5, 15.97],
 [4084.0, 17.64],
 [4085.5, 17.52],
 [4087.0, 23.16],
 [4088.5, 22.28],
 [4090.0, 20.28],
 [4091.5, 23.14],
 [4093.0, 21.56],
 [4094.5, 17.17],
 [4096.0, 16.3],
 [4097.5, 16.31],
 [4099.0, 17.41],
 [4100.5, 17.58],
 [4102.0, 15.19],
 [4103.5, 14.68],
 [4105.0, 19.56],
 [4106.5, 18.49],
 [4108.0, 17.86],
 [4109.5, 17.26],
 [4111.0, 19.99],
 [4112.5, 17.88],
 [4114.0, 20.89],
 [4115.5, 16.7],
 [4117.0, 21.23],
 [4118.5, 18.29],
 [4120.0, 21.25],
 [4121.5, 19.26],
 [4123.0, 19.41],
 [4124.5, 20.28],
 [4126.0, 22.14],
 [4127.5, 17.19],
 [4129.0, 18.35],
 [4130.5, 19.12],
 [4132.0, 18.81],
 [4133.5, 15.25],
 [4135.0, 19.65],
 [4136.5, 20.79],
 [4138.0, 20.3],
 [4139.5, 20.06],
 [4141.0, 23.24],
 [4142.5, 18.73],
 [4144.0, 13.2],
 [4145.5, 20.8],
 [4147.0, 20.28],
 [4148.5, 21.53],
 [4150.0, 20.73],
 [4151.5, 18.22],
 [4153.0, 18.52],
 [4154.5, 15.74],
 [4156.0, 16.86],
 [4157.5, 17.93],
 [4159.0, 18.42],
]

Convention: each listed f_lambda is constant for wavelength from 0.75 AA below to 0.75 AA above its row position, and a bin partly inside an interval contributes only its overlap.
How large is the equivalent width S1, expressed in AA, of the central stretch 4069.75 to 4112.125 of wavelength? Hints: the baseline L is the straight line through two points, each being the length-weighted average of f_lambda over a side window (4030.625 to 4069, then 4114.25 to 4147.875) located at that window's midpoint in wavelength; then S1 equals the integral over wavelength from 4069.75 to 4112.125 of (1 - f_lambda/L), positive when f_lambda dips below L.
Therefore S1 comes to 1.2 AA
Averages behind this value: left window 17.2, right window 19.3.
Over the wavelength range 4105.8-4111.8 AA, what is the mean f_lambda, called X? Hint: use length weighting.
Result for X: 18.4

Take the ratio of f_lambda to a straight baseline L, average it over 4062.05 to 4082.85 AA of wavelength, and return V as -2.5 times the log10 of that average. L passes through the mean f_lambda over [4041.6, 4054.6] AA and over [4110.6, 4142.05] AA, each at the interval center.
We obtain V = 0.097 mag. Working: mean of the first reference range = 17.4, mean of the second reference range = 19.5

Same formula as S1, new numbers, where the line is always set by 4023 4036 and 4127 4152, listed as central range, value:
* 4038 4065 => 0.9 AA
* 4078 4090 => -0.2 AA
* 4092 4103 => 0.7 AA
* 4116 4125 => -0.4 AA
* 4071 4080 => 1.1 AA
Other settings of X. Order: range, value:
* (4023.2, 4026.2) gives 20.4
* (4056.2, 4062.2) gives 17.2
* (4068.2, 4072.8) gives 16.8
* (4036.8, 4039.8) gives 18.3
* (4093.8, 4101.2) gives 16.9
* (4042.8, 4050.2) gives 16.6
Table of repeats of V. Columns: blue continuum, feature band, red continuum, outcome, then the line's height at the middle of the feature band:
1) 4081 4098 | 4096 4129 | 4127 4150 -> 0.043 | 19.2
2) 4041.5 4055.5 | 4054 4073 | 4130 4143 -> 0.051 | 18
